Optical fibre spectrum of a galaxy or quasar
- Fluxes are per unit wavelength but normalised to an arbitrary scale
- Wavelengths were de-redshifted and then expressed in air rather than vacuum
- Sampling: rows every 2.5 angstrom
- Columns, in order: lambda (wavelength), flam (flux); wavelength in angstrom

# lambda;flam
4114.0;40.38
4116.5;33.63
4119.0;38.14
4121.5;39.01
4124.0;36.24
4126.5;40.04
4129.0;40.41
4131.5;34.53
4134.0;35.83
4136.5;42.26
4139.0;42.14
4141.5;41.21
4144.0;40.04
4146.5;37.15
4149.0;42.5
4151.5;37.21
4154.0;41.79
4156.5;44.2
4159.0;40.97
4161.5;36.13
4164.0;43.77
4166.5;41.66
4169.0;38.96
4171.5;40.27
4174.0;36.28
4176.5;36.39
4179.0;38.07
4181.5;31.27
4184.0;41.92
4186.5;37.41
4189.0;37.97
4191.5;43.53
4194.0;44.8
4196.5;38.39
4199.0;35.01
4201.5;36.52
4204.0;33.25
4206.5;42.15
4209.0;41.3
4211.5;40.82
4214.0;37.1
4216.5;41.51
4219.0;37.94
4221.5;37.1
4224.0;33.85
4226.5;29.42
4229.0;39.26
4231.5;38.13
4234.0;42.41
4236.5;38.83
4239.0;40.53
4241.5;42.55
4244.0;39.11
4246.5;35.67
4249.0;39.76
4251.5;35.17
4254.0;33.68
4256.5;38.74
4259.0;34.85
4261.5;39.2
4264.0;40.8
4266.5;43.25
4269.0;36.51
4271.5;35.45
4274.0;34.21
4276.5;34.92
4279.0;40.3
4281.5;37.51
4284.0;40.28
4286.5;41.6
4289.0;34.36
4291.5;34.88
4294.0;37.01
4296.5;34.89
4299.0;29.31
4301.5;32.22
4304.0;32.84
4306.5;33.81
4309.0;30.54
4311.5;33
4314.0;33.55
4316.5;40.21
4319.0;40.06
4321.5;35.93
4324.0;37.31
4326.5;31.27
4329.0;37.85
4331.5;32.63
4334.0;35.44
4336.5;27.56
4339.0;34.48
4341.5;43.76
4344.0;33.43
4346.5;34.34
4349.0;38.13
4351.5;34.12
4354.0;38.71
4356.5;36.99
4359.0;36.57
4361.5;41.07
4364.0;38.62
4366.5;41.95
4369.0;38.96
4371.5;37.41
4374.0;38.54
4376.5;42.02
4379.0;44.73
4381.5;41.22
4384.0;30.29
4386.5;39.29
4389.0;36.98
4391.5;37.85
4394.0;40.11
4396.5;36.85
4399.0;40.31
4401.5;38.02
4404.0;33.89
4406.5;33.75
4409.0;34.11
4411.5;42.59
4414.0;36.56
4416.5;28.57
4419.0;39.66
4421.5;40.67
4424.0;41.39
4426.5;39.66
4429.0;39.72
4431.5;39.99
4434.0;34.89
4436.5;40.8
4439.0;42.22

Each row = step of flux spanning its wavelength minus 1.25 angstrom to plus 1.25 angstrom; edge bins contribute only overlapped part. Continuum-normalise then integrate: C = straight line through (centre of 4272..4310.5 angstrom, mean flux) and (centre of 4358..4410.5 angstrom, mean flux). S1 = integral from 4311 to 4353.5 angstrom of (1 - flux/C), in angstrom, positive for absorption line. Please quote 1.14 angstrom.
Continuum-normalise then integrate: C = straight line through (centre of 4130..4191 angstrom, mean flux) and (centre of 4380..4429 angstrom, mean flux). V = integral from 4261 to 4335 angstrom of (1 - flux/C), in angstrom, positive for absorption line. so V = 4.4 angstrom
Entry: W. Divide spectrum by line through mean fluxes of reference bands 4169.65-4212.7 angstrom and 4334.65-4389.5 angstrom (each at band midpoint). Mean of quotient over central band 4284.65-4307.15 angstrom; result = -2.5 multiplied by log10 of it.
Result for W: 0.10 mag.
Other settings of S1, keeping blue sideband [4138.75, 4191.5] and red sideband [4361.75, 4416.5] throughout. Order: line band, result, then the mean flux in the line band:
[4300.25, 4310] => 1.6 angstrom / 32.4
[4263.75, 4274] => 0.2 angstrom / 38.2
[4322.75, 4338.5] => 1.9 angstrom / 33.7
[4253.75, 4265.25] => 0.3 angstrom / 37.8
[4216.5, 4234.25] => 1.0 angstrom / 36.9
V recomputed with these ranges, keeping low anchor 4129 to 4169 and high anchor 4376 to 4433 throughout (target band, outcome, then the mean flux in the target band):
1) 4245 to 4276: 1.6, 37.2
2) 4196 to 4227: 1.7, 37.4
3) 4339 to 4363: 0.8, 37.3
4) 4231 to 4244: -0.4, 40.5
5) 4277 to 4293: 0.4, 38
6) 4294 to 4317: 3.3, 33.3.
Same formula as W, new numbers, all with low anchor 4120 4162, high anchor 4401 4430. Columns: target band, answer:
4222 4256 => 0.03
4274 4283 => 0.04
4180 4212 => 0.01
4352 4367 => -0.02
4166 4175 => 0.00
